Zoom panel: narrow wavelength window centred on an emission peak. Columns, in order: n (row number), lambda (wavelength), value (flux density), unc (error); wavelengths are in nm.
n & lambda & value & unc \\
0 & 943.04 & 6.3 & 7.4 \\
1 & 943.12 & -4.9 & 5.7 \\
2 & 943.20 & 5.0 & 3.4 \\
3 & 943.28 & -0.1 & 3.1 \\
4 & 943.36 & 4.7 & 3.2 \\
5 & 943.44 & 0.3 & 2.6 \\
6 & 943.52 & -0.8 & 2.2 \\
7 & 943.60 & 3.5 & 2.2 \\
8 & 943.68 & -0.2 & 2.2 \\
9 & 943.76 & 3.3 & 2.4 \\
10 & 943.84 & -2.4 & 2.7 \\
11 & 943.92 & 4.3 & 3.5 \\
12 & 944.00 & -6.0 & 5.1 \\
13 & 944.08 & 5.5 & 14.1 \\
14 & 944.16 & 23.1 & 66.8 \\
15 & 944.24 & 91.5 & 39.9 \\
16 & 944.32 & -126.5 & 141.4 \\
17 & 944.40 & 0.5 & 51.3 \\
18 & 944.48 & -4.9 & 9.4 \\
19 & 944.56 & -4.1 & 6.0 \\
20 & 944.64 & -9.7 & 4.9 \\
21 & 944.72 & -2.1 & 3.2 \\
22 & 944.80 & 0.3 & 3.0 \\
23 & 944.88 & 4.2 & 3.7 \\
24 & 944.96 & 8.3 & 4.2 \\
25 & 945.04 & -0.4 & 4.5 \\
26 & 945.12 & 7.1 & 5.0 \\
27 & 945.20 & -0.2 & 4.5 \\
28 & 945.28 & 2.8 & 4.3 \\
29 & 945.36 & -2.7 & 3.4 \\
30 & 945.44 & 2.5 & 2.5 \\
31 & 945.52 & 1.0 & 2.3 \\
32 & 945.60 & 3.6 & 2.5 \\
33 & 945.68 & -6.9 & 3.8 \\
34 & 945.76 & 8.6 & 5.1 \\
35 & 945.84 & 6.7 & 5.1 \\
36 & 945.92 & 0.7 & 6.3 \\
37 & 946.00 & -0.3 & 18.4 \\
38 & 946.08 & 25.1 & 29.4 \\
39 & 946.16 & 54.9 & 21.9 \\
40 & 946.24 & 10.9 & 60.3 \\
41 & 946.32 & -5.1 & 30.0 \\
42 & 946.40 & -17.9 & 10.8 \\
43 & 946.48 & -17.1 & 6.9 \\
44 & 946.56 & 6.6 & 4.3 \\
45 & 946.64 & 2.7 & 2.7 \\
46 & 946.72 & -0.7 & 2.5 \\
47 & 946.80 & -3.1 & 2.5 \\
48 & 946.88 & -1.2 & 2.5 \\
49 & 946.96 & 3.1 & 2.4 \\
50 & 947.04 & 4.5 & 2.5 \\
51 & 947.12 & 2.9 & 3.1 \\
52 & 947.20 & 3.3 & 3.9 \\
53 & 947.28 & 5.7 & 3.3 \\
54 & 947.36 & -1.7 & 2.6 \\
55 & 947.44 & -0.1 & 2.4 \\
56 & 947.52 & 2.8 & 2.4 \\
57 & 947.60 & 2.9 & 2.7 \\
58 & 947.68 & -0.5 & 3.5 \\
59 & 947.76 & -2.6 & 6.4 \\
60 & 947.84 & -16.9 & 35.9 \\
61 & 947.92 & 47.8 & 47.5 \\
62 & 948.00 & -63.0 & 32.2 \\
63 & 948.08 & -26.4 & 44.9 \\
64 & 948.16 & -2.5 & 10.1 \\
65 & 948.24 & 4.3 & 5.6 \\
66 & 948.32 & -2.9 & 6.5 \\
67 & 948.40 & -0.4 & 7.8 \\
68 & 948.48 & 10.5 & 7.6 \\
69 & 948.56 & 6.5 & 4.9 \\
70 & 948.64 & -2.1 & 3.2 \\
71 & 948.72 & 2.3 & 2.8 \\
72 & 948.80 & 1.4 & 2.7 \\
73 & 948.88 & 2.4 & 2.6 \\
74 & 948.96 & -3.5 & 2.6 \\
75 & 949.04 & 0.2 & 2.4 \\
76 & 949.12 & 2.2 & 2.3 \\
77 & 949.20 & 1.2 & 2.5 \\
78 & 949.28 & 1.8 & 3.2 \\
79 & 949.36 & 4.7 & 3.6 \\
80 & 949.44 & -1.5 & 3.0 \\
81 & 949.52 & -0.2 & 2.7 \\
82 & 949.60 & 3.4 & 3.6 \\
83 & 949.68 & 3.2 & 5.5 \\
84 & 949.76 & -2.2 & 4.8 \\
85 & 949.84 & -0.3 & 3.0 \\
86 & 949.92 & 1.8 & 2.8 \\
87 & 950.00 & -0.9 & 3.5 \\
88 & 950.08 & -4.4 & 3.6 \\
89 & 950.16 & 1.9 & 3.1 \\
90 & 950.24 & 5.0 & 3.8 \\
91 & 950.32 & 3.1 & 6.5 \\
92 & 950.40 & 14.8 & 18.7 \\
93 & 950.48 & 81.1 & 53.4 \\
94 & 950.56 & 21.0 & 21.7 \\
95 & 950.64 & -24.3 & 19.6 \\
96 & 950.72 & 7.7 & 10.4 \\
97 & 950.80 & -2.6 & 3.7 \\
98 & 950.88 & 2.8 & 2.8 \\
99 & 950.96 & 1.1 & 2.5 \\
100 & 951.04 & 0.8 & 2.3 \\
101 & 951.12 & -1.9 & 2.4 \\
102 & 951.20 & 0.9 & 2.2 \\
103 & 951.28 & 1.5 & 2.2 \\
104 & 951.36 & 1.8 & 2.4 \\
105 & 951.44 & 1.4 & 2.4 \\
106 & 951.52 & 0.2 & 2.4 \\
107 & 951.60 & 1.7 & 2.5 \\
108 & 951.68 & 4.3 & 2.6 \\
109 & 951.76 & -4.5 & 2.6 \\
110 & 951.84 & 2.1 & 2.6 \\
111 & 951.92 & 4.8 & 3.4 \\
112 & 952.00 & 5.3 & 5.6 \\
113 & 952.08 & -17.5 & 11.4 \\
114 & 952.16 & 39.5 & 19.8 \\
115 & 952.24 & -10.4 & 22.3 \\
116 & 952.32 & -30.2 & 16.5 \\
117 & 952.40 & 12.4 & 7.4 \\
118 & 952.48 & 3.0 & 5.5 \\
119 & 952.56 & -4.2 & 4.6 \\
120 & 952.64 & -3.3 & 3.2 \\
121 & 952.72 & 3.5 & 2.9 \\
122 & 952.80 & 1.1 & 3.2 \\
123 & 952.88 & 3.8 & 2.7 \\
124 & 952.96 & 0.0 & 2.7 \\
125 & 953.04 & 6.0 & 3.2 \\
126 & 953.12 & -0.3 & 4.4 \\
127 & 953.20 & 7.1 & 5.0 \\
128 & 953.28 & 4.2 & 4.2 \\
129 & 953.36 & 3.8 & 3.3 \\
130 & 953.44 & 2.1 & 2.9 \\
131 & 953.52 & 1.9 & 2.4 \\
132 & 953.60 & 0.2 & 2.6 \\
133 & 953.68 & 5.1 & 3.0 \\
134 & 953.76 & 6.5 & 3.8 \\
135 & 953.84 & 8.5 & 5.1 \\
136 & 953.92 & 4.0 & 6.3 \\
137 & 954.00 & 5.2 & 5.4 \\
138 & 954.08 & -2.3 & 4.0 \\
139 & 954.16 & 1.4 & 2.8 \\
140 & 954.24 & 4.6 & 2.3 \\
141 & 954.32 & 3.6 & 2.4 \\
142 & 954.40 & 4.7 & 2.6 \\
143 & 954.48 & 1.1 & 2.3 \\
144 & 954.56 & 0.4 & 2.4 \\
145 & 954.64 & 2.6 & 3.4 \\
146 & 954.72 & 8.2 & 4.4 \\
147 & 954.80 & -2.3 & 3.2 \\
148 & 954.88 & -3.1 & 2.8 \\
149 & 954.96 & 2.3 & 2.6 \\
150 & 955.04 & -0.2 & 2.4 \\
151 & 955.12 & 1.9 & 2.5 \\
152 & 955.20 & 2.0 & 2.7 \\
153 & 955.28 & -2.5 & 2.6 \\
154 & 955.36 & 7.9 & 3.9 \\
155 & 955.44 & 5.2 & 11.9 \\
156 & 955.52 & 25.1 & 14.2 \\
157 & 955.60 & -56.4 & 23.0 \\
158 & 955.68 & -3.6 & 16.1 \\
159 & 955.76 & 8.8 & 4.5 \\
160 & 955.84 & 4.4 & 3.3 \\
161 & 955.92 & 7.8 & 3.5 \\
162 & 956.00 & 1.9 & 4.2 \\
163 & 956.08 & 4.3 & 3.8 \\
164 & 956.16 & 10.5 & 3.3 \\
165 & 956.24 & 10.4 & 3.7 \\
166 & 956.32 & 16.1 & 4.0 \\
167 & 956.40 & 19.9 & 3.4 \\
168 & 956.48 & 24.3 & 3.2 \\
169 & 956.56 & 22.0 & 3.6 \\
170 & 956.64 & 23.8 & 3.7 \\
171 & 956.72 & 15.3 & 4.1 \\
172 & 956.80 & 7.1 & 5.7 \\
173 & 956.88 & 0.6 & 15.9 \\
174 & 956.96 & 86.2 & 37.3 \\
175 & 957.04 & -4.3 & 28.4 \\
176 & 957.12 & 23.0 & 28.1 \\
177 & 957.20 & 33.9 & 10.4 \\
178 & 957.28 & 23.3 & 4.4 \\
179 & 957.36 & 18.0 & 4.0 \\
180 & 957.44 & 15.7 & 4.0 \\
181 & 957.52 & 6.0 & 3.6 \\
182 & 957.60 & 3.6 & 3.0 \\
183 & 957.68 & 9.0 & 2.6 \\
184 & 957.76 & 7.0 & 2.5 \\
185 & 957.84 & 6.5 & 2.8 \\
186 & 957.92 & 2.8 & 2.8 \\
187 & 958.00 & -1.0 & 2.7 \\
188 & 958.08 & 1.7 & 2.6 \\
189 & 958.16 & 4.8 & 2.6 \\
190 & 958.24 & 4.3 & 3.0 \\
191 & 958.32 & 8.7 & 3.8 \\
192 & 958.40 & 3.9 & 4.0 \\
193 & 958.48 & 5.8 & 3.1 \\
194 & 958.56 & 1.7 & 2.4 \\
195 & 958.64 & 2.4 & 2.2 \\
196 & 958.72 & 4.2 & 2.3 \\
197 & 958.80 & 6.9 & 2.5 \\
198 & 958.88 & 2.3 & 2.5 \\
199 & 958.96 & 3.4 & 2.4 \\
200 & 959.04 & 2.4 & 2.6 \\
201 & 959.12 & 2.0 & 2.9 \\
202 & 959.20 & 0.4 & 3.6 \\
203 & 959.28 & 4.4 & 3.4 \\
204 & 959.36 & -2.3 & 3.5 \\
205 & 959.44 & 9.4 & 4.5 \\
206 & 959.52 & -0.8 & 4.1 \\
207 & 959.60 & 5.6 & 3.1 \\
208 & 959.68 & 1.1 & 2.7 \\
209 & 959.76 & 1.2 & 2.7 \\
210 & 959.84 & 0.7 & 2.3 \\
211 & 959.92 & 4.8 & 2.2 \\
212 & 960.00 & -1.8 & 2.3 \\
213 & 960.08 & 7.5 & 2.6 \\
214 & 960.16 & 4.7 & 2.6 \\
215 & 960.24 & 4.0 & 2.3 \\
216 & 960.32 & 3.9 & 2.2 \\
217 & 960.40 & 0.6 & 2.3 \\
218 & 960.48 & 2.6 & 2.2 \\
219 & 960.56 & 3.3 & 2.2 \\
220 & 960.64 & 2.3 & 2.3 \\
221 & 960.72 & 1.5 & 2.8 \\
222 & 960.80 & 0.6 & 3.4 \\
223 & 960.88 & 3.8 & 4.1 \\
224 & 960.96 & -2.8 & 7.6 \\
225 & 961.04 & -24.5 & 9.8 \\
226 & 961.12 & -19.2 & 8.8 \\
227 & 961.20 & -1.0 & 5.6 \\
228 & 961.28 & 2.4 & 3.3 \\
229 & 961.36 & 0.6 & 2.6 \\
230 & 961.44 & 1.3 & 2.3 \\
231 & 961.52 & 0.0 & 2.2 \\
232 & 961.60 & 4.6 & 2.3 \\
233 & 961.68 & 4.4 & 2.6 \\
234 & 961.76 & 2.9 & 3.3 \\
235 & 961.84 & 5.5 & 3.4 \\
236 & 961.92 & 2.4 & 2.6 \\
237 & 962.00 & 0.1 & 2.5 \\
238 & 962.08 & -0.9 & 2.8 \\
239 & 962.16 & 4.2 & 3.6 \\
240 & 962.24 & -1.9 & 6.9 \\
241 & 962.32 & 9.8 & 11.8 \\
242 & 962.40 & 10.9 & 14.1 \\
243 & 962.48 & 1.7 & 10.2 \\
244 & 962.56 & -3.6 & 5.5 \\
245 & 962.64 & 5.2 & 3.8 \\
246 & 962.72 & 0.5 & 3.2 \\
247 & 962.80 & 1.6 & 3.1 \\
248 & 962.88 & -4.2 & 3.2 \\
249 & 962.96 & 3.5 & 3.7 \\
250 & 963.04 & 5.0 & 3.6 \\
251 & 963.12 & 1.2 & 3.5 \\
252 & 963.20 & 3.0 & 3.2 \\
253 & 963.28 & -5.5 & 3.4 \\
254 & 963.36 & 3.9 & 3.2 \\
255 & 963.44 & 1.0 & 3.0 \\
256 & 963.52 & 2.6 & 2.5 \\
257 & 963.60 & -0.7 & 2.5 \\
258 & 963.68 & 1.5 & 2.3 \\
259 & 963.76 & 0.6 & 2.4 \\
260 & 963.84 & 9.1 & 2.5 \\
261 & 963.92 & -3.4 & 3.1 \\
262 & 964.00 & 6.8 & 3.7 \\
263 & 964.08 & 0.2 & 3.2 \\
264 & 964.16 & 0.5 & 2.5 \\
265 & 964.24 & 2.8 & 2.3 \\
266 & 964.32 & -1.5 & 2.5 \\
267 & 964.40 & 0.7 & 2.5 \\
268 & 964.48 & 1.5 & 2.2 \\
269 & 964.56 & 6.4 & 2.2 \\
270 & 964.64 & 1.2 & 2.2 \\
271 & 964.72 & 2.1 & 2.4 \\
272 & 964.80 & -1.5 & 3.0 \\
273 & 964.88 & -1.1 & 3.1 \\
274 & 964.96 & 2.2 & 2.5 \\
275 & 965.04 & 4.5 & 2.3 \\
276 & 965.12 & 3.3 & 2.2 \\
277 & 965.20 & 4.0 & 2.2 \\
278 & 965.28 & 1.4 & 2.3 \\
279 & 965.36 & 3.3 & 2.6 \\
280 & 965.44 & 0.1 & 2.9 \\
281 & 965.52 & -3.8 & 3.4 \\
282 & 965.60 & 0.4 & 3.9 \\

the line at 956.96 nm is [O II]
